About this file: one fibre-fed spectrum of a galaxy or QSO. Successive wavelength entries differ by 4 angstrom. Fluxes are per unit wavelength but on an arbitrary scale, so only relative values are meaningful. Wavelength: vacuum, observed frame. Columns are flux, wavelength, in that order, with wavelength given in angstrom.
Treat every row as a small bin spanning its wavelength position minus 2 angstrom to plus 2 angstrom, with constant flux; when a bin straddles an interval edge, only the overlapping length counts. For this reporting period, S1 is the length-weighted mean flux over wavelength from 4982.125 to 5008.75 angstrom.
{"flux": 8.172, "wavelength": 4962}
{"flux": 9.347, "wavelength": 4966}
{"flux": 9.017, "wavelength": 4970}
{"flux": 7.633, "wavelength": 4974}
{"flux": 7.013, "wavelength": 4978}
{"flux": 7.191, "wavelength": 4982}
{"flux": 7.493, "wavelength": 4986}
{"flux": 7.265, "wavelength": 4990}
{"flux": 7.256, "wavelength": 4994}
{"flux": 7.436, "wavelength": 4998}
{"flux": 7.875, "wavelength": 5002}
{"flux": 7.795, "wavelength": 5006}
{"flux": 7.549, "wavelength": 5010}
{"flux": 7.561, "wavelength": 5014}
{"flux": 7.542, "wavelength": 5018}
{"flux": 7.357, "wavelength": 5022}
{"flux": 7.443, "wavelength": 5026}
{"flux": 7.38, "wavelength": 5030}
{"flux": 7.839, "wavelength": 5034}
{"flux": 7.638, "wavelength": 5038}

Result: 7.5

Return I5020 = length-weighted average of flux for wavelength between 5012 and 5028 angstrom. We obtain 7.48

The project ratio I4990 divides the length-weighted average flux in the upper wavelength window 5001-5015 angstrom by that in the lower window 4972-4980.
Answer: 1.05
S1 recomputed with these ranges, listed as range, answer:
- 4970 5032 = 7.5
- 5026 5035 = 7.55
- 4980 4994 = 7.31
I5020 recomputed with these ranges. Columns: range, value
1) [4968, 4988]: 7.67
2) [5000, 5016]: 7.7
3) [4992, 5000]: 7.35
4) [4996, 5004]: 7.66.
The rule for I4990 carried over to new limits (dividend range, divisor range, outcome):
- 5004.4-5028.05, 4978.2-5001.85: 1.03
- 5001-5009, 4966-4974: 0.89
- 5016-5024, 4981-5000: 1.02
